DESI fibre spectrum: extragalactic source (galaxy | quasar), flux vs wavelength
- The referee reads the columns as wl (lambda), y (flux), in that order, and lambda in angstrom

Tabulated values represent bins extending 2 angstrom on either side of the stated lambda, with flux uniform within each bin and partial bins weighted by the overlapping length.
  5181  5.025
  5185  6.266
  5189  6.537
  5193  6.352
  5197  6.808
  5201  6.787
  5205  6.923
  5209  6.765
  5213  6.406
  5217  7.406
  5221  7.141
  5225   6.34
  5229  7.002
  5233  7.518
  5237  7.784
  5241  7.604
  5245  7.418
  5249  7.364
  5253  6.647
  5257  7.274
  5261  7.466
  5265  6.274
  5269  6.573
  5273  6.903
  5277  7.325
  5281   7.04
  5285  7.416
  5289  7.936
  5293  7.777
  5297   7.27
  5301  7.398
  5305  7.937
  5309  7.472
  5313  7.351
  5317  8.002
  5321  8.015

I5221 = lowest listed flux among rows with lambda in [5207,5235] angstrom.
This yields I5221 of 6.34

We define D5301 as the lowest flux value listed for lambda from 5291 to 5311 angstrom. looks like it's 7.27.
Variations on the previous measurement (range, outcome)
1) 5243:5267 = 6.274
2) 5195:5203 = 6.787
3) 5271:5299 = 6.903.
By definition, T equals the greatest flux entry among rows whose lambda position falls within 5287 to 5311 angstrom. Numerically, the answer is 7.937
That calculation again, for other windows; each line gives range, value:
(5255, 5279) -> 7.466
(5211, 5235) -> 7.518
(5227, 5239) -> 7.784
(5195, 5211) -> 6.923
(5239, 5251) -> 7.604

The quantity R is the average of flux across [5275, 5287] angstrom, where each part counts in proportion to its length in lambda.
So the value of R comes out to 7.26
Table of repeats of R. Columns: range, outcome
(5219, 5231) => 6.83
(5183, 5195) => 6.39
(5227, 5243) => 7.48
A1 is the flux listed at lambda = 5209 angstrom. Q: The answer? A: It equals 6.765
